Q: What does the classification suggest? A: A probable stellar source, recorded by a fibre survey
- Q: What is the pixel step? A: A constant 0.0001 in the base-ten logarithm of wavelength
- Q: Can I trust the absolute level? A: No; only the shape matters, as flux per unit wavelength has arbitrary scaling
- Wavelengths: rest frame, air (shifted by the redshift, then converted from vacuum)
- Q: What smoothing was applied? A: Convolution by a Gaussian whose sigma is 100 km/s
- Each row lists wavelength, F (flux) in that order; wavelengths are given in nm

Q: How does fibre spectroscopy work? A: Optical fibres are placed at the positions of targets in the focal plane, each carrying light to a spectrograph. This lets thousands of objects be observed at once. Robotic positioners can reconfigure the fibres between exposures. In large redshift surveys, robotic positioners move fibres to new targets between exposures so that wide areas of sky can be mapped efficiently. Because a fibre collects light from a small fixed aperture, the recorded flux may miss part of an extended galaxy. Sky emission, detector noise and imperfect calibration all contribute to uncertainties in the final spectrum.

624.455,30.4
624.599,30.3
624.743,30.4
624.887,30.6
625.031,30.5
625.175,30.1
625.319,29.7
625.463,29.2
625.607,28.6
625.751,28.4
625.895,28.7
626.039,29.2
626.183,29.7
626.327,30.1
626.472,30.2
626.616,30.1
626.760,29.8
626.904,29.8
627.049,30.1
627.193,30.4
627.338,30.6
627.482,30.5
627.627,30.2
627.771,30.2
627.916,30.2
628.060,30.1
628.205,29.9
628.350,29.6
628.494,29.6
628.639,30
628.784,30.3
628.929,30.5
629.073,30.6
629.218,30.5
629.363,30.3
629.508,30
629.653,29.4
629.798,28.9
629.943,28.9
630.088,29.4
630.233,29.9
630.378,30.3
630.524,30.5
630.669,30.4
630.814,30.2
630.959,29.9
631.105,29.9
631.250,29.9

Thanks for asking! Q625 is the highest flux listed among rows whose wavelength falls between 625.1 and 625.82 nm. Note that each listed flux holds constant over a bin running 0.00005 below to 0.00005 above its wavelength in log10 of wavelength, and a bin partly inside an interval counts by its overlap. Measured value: 30.1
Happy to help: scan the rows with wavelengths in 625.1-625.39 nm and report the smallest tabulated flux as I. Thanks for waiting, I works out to 29.7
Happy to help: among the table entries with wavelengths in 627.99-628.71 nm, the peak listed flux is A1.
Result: 30.1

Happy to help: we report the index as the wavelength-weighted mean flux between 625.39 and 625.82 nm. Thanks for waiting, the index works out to 28.7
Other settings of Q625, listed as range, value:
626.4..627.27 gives 30.4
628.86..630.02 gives 30.6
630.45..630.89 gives 30.5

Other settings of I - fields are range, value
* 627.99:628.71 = 29.6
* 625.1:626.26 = 28.4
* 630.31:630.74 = 30.3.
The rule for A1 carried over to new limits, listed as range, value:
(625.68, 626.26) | 29.7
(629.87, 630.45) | 30.3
